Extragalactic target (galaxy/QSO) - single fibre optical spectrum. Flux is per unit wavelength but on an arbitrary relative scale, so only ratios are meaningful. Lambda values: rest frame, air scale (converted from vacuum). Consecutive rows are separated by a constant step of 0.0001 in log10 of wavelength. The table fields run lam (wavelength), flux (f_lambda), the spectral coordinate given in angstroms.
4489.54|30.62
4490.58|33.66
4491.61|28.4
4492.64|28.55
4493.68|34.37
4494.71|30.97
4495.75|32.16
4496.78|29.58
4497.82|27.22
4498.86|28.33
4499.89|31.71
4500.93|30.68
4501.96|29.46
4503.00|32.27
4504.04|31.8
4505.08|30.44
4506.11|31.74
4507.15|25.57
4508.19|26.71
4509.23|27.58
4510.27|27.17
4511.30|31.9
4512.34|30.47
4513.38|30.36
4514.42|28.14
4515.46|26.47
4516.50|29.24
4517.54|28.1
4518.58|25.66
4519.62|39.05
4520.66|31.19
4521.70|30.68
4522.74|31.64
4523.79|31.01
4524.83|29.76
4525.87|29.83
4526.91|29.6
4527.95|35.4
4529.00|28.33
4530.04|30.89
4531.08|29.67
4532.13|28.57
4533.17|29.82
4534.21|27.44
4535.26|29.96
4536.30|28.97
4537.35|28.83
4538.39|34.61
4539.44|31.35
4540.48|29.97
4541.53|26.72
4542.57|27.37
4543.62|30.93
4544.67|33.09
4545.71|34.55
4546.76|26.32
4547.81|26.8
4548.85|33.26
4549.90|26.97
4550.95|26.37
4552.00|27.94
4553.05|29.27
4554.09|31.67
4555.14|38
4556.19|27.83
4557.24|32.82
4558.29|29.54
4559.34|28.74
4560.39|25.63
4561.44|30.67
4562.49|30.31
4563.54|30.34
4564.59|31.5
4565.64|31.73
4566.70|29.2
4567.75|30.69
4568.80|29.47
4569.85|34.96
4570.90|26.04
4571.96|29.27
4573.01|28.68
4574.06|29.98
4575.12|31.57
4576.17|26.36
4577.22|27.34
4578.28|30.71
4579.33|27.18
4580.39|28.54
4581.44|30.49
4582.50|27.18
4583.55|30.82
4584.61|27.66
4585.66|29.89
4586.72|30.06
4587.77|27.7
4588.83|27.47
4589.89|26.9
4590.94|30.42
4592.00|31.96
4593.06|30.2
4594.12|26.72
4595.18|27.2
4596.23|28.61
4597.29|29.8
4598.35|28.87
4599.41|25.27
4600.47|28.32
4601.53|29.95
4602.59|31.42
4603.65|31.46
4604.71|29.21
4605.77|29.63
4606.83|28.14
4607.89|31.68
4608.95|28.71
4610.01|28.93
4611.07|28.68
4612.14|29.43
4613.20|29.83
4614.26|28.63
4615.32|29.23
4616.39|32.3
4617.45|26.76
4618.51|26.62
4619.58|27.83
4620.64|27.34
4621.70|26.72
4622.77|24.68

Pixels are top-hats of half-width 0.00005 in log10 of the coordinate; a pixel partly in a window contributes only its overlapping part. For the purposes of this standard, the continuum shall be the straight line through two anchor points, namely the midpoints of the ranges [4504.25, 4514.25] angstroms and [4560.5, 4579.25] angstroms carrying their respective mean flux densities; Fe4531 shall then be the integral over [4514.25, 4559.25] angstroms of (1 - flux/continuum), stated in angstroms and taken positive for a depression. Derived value -1.0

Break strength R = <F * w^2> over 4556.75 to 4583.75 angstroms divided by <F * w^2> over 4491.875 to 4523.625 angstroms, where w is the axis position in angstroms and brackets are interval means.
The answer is 1.01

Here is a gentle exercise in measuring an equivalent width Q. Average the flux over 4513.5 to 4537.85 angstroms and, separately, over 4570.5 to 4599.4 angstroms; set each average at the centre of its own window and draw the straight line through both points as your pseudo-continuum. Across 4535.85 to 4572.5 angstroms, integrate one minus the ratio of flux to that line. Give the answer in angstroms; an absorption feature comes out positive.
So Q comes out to -0.9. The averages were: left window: 29.9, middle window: 30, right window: 28.7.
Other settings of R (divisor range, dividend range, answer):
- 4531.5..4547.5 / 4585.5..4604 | 0.99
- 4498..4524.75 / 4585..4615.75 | 1.01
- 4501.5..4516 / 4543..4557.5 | 1.06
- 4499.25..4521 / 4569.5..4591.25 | 1.00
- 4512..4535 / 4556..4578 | 1.01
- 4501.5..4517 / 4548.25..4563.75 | 1.04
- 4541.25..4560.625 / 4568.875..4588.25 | 0.99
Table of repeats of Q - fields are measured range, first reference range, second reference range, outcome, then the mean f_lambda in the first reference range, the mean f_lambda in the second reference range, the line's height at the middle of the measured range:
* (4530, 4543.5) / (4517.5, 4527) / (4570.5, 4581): 0.3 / 30.8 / 28.6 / 30.2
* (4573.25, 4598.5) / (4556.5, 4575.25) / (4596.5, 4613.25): 0.6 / 30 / 29.3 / 29.6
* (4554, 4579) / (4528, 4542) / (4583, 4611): -0.5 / 29.8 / 29.1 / 29.5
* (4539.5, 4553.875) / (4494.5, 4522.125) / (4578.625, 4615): 0.1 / 29.8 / 29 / 29.5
